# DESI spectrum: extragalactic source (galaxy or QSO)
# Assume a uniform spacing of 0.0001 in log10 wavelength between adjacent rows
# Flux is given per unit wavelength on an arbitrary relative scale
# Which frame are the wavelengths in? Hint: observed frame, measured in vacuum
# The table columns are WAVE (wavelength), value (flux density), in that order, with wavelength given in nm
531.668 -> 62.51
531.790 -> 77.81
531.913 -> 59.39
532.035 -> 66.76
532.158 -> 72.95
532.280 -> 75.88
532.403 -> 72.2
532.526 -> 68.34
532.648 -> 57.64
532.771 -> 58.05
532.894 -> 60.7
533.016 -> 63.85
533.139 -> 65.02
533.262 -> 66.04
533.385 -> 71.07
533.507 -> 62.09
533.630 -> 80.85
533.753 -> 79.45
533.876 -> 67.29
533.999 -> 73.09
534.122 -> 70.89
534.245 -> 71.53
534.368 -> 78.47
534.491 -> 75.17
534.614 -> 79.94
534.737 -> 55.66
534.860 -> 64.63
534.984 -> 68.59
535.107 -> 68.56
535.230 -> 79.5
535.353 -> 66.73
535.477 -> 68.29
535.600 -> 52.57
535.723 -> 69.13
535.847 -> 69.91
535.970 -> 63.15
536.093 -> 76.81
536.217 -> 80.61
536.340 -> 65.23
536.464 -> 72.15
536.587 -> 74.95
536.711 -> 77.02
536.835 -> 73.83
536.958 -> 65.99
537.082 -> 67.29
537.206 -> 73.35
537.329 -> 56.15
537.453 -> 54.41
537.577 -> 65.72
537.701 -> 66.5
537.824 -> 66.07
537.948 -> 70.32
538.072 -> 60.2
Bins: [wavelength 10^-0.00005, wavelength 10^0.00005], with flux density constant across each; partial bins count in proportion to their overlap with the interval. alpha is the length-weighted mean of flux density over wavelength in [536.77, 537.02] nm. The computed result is 70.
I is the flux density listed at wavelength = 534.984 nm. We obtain 68.59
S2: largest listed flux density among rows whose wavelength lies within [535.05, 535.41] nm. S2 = 79.5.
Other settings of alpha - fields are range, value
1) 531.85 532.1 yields 63.1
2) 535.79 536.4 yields 71.3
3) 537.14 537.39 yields 64.9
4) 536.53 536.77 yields 75.9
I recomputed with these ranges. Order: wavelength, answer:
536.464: 72.15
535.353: 66.73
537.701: 66.5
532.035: 66.76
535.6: 52.57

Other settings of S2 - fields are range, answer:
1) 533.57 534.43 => 80.85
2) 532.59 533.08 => 63.85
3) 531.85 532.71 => 75.88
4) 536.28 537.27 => 77.02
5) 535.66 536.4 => 80.61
